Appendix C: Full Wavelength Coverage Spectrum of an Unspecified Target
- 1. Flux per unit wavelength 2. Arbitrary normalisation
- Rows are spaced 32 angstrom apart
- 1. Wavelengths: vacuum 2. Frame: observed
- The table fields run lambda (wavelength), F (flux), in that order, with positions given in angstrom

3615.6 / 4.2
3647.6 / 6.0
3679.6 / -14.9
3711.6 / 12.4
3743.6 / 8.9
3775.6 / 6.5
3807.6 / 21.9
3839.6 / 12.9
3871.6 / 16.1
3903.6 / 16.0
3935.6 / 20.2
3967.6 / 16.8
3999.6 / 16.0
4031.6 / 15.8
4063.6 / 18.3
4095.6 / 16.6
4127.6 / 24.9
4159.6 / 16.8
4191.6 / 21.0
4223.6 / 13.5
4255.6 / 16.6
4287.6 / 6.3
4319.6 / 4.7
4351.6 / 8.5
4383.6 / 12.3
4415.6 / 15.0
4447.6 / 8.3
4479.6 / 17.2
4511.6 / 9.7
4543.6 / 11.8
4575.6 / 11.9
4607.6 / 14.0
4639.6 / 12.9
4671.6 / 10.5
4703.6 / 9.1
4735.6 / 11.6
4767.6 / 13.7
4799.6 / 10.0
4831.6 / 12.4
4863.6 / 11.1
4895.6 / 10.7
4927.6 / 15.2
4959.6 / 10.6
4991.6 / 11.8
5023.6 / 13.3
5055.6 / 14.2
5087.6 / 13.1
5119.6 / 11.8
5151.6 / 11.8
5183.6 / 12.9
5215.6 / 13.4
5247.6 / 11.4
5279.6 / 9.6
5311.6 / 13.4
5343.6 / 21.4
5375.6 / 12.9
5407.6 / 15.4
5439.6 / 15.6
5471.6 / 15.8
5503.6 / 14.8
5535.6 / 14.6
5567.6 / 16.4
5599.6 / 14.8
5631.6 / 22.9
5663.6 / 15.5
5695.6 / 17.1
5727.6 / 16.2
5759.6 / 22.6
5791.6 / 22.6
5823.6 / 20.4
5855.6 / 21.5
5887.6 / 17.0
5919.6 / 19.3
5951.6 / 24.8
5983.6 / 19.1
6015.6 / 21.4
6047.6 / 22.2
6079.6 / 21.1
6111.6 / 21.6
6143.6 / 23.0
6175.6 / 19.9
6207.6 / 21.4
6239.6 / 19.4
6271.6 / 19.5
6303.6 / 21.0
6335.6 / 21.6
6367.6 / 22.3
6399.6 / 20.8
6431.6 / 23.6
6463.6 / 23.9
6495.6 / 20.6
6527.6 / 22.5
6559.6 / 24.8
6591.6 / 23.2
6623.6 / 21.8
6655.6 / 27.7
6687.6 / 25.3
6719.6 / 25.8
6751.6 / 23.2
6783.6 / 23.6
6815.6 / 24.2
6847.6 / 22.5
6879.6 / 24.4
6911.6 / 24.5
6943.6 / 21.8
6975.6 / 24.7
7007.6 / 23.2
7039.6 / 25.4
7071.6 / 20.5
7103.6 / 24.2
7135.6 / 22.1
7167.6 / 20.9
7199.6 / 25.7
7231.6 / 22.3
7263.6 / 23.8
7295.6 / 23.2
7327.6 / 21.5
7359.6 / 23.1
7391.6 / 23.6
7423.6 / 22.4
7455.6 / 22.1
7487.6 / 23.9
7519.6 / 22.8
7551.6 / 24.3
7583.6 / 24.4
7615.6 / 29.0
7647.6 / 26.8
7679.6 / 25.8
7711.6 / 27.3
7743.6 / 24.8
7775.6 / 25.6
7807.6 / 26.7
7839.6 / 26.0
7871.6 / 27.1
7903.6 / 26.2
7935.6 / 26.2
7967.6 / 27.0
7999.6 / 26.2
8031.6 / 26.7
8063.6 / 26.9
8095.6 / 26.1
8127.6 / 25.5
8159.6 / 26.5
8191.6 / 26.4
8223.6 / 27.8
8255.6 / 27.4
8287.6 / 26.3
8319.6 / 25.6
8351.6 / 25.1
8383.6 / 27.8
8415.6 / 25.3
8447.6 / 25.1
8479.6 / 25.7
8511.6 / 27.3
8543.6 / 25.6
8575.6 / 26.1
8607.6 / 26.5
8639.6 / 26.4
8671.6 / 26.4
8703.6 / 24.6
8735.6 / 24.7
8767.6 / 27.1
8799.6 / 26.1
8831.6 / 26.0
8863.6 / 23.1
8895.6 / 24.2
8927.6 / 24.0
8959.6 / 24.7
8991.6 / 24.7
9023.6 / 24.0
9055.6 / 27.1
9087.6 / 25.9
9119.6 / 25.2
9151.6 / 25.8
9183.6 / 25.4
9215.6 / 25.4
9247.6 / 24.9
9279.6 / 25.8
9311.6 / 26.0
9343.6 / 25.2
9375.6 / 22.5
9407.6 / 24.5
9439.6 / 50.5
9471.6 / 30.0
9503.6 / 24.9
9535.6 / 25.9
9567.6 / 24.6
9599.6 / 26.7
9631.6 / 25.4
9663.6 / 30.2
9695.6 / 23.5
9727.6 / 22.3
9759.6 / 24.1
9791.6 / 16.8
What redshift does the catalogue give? 0.437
